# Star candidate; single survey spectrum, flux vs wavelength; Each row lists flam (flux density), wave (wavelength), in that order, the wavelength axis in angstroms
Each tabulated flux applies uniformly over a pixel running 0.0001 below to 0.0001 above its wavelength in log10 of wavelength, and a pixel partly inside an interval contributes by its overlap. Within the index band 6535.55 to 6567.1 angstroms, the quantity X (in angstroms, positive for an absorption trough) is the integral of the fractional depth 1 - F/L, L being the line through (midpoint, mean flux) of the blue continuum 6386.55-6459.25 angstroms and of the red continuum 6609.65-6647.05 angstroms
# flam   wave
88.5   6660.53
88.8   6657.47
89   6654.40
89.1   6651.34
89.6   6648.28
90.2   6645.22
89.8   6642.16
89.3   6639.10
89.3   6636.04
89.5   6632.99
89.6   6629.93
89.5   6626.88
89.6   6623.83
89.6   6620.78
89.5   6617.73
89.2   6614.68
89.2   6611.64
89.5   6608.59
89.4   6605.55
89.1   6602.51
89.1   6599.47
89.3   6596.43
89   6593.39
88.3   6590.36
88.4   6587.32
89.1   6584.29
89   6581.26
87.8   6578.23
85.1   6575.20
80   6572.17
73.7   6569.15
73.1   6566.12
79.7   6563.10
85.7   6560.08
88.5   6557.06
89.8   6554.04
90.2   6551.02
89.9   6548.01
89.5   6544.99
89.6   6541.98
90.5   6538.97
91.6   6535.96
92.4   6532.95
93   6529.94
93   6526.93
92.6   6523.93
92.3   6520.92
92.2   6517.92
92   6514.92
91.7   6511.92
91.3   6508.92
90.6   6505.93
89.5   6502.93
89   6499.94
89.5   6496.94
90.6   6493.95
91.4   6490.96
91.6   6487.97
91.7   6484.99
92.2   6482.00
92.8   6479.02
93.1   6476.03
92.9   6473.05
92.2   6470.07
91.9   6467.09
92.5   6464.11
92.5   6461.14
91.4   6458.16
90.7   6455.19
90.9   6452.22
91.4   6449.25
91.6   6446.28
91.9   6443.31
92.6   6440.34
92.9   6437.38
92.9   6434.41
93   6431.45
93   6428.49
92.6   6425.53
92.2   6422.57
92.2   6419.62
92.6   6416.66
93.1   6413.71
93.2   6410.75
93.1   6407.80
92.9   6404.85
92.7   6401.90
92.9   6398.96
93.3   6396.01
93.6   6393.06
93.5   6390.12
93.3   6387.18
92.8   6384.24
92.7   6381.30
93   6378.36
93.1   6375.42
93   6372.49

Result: 1.2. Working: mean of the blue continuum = 92.5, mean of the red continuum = 89.5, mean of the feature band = 87.2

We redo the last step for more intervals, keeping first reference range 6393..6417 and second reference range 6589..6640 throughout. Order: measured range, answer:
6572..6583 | 0.46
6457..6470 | -0.02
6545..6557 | 0.09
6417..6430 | 0.03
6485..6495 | 0.02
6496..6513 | 0.18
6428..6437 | -0.04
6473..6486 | -0.12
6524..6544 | -0.21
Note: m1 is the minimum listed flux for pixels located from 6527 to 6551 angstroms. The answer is 89.5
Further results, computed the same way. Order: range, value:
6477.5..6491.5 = 91.4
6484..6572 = 73.1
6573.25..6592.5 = 85.1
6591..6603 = 89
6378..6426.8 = 92.2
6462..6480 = 91.9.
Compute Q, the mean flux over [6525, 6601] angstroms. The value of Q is 87.4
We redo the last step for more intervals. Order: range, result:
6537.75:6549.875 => 89.9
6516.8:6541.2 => 92.1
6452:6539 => 91.7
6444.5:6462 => 91.4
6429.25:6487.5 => 92.2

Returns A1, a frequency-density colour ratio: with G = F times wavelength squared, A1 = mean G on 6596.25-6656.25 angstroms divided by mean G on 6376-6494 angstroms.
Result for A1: 1.03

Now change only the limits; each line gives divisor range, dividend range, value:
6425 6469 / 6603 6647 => 1.03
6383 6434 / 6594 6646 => 1.03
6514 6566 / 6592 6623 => 1.02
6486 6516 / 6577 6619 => 1.01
